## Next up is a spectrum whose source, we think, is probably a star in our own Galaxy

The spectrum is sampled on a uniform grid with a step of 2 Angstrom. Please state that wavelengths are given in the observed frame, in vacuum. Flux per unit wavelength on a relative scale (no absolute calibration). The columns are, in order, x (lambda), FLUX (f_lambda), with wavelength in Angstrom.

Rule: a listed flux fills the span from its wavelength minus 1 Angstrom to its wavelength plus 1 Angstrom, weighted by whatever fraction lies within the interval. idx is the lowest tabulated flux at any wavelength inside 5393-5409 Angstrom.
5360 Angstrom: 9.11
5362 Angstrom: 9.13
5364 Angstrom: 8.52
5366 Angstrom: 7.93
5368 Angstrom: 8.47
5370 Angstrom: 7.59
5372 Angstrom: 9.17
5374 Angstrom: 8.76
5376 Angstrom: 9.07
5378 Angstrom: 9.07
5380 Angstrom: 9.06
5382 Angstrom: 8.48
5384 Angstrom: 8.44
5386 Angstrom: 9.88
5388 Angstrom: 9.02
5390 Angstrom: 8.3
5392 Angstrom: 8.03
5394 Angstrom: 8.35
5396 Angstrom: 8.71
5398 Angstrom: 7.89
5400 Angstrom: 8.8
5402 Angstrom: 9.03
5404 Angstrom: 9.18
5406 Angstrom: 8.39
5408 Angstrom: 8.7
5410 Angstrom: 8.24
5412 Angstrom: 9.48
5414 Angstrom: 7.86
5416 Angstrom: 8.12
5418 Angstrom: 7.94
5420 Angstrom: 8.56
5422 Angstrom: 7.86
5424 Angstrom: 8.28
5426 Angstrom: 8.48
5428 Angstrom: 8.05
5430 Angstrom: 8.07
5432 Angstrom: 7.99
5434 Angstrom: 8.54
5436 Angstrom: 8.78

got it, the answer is 7.89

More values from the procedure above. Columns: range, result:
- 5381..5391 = 8.3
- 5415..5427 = 7.86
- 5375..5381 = 9.06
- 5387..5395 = 8.03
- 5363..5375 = 7.59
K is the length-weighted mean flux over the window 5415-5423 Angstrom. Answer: 8.12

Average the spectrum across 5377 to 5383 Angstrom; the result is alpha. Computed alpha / 8.87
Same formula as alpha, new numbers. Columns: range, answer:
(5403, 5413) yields 8.8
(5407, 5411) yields 8.47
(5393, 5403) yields 8.56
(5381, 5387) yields 8.93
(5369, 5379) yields 8.73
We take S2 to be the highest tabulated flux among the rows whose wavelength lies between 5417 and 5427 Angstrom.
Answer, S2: 8.56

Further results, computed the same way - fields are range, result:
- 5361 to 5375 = 9.17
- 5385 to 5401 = 9.88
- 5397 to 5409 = 9.18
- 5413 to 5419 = 8.12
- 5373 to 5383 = 9.07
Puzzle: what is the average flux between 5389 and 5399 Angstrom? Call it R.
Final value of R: 8.26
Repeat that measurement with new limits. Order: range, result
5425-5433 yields 8.15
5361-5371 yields 8.33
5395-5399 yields 8.3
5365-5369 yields 8.2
